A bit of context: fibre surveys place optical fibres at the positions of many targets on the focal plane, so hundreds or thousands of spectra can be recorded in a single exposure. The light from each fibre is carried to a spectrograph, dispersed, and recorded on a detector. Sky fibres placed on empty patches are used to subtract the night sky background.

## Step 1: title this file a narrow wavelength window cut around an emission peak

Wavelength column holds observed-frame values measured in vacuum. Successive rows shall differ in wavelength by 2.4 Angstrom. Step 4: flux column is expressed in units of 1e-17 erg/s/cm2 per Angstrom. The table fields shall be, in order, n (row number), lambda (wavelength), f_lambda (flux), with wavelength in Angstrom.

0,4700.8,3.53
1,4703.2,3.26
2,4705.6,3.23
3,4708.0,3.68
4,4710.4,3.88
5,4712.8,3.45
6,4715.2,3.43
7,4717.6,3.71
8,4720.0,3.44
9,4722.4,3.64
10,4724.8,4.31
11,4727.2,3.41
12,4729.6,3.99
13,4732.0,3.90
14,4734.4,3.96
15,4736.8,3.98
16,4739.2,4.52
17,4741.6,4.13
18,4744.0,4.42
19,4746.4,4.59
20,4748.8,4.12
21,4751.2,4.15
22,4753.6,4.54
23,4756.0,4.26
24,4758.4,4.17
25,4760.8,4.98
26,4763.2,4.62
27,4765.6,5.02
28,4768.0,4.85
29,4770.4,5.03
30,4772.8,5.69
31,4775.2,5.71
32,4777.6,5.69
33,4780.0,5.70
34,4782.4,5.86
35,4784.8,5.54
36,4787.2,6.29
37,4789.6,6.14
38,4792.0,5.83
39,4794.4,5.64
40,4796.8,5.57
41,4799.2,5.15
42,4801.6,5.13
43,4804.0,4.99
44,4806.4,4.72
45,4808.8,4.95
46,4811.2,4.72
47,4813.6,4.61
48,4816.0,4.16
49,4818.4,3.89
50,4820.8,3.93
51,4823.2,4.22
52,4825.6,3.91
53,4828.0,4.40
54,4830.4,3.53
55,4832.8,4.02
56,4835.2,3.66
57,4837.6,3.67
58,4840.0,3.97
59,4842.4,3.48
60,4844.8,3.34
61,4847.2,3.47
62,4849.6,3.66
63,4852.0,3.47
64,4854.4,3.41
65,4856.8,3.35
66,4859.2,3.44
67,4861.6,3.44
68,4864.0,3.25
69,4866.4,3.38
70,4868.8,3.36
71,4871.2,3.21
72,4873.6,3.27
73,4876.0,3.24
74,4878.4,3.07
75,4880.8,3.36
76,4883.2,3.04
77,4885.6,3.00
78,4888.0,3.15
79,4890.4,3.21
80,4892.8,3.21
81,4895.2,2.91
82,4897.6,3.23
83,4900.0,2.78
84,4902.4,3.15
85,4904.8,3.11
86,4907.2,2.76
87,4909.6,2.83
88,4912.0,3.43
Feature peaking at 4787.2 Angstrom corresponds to C III]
